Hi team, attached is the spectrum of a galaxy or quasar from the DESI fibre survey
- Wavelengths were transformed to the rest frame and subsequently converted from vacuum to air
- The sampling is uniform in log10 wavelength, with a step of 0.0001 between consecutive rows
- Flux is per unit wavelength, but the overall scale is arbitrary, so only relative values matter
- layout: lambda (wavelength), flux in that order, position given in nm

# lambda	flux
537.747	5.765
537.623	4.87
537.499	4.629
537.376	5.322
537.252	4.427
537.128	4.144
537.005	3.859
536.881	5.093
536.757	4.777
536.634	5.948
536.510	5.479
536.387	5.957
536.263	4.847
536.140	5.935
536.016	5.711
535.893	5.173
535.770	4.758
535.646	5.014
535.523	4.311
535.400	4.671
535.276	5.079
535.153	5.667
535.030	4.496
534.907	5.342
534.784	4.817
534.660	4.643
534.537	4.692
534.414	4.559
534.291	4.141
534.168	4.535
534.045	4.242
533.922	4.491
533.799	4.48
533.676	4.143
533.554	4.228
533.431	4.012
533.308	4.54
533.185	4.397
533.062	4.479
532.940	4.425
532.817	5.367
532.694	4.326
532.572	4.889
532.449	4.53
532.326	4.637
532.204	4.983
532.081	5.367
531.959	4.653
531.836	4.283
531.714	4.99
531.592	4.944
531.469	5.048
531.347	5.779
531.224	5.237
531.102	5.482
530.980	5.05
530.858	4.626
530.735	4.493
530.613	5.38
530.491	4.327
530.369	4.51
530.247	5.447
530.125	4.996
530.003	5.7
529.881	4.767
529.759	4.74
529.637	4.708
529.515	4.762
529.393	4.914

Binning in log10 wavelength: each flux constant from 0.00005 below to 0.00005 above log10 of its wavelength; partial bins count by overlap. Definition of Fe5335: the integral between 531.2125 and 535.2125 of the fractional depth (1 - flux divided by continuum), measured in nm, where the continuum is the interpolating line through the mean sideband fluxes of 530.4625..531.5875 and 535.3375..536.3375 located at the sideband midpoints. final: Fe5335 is 0.28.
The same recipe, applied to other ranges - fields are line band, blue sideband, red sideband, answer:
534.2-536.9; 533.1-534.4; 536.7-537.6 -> -0.34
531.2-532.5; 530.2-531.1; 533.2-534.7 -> -0.07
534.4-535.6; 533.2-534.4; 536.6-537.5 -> -0.10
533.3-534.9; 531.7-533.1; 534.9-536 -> 0.14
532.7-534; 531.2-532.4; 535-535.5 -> 0.14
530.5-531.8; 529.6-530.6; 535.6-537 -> -0.02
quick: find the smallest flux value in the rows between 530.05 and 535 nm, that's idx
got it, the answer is 4.012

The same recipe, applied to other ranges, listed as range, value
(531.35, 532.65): 4.283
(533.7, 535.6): 4.141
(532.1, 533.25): 4.326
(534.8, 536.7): 4.311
